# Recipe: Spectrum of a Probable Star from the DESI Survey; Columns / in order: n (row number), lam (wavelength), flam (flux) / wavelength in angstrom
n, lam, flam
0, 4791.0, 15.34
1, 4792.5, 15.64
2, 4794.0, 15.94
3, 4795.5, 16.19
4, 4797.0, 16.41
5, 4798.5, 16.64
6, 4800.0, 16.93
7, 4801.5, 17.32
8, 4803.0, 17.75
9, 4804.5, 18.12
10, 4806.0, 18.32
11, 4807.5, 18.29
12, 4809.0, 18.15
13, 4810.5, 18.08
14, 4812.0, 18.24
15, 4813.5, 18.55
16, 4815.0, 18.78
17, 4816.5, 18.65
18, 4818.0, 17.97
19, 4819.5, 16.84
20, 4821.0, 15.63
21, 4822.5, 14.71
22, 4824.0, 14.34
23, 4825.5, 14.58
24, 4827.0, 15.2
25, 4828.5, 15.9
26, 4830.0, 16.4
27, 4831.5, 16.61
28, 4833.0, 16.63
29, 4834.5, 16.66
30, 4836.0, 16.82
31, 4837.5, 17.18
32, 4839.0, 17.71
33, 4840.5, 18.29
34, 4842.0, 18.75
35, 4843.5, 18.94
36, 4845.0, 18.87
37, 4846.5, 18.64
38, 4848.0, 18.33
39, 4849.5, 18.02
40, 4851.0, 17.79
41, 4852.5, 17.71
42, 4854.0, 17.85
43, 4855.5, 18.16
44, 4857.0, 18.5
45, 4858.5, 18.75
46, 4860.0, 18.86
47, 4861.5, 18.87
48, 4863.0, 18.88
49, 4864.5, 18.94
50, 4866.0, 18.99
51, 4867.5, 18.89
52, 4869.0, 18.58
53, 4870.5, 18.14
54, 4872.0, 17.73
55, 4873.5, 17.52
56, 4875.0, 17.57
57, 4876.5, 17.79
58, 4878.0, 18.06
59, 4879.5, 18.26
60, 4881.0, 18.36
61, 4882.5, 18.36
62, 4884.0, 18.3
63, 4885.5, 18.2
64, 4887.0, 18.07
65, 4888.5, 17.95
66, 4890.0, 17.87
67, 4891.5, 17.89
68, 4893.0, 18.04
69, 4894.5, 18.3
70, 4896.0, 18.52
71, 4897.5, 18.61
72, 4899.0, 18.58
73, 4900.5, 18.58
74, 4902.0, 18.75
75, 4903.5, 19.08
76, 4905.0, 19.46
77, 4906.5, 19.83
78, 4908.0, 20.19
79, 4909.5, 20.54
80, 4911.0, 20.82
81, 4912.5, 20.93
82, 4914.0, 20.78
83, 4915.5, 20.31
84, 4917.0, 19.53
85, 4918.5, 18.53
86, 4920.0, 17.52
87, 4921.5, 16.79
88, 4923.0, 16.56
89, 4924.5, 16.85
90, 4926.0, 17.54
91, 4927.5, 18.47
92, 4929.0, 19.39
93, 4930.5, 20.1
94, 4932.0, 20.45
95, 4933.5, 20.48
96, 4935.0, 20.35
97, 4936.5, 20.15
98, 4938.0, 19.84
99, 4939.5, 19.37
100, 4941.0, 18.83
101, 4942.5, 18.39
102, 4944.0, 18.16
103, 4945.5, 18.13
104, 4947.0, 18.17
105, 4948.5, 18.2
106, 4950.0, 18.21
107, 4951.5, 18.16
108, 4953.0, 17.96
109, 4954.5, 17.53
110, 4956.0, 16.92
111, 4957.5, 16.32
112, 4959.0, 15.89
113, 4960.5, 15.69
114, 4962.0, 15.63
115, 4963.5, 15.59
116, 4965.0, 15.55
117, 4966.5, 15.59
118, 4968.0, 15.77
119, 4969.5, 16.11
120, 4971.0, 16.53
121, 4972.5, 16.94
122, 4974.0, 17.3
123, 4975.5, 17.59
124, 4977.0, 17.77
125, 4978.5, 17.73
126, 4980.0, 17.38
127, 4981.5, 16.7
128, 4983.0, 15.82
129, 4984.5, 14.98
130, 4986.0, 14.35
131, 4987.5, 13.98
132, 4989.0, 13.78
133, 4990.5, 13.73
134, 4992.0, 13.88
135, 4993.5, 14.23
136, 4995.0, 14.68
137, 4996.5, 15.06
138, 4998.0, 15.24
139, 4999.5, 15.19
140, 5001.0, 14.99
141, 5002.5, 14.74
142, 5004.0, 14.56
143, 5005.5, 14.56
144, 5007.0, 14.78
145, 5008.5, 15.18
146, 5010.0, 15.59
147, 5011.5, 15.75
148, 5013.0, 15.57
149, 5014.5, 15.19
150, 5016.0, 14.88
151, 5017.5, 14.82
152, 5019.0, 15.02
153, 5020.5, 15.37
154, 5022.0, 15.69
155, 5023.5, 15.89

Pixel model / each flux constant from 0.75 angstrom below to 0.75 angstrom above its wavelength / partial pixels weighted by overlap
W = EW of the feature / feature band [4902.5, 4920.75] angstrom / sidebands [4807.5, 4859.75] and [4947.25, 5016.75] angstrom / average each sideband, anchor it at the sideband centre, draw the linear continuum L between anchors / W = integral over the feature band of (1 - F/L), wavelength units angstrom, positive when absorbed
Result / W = -3.49 angstrom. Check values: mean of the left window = 17.4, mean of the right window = 15.8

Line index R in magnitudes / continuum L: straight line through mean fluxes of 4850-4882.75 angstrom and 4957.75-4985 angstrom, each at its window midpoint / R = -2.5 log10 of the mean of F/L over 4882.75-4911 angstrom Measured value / -0.06 mag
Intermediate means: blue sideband 18.3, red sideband 16.4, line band 18.8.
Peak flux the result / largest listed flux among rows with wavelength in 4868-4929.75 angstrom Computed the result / 20.93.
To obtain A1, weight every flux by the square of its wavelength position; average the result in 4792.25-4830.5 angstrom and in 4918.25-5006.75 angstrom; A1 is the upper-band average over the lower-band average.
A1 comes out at 1.06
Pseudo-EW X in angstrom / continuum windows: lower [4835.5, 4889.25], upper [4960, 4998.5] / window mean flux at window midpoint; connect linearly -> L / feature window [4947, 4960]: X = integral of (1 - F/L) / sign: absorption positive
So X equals -0.93 angstrom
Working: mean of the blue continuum 18.2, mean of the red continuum 15.7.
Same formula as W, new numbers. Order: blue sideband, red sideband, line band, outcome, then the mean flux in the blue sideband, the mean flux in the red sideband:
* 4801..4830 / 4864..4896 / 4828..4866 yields -0.69 angstrom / 17.1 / 18.2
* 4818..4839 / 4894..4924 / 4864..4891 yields -0.41 angstrom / 16.1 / 19.1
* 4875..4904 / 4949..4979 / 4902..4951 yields -4.48 angstrom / 18.3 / 16.7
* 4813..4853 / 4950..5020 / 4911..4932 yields -3.25 angstrom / 17.2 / 15.7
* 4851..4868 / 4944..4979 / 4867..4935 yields -3.15 angstrom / 18.5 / 16.9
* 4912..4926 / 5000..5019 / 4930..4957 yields -1.86 angstrom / 18.5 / 15.1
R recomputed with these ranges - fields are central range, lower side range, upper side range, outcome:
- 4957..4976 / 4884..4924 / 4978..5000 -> -0.007 mag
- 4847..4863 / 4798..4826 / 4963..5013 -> -0.091 mag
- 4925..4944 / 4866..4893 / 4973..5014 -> -0.154 mag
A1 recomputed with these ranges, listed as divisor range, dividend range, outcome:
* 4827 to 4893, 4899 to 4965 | 1.06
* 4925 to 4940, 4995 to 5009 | 0.78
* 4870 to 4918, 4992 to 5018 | 0.83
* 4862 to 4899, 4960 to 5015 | 0.89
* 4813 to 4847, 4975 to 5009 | 0.95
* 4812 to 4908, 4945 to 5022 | 0.93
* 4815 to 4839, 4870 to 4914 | 1.17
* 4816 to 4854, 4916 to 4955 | 1.13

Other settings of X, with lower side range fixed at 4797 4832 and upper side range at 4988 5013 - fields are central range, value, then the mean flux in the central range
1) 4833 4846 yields -0.9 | 17.8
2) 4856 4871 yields -2.1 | 18.7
